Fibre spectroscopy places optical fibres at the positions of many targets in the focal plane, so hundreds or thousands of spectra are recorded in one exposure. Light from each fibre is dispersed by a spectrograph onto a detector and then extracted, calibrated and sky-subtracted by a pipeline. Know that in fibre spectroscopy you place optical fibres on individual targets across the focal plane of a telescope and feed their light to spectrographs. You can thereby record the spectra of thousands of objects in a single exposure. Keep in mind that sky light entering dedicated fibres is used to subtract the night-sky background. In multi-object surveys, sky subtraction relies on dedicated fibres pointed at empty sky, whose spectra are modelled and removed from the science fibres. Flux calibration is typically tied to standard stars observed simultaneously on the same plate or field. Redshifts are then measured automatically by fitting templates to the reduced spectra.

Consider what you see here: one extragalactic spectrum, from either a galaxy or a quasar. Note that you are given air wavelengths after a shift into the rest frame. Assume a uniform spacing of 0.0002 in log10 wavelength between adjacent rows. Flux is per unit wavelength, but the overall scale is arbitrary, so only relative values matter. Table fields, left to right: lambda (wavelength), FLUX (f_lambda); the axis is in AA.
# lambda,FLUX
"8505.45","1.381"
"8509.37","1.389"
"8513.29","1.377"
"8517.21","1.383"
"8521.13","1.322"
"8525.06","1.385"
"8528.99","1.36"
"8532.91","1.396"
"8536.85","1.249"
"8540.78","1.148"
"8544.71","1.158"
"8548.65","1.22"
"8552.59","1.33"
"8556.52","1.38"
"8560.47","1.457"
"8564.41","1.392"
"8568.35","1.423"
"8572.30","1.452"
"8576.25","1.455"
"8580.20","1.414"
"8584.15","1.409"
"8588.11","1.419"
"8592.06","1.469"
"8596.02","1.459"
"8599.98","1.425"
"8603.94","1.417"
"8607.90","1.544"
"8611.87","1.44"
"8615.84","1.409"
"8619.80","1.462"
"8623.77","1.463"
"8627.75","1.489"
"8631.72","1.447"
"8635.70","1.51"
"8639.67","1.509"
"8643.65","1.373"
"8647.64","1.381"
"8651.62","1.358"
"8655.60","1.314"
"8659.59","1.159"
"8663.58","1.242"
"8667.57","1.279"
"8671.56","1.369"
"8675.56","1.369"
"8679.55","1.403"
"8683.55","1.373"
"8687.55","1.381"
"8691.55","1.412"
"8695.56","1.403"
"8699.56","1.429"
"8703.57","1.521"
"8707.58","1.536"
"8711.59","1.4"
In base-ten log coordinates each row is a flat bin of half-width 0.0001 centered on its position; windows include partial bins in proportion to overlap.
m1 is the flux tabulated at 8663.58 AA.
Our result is 1.242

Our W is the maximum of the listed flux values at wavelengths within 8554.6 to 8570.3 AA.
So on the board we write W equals 1.457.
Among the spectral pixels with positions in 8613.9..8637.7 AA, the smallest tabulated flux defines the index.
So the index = 1.409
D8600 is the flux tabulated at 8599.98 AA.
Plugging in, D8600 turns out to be 1.425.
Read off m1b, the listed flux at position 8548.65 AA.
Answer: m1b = 1.22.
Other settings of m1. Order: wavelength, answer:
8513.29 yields 1.377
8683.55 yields 1.373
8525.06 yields 1.385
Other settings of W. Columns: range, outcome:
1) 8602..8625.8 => 1.544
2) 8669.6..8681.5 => 1.403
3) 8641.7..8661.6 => 1.381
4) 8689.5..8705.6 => 1.521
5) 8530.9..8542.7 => 1.396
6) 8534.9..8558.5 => 1.38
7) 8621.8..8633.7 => 1.489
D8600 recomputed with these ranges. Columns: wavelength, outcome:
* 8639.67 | 1.509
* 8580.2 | 1.414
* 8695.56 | 1.403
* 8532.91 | 1.396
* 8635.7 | 1.51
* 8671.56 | 1.369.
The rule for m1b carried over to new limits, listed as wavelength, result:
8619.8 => 1.462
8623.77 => 1.463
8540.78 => 1.148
